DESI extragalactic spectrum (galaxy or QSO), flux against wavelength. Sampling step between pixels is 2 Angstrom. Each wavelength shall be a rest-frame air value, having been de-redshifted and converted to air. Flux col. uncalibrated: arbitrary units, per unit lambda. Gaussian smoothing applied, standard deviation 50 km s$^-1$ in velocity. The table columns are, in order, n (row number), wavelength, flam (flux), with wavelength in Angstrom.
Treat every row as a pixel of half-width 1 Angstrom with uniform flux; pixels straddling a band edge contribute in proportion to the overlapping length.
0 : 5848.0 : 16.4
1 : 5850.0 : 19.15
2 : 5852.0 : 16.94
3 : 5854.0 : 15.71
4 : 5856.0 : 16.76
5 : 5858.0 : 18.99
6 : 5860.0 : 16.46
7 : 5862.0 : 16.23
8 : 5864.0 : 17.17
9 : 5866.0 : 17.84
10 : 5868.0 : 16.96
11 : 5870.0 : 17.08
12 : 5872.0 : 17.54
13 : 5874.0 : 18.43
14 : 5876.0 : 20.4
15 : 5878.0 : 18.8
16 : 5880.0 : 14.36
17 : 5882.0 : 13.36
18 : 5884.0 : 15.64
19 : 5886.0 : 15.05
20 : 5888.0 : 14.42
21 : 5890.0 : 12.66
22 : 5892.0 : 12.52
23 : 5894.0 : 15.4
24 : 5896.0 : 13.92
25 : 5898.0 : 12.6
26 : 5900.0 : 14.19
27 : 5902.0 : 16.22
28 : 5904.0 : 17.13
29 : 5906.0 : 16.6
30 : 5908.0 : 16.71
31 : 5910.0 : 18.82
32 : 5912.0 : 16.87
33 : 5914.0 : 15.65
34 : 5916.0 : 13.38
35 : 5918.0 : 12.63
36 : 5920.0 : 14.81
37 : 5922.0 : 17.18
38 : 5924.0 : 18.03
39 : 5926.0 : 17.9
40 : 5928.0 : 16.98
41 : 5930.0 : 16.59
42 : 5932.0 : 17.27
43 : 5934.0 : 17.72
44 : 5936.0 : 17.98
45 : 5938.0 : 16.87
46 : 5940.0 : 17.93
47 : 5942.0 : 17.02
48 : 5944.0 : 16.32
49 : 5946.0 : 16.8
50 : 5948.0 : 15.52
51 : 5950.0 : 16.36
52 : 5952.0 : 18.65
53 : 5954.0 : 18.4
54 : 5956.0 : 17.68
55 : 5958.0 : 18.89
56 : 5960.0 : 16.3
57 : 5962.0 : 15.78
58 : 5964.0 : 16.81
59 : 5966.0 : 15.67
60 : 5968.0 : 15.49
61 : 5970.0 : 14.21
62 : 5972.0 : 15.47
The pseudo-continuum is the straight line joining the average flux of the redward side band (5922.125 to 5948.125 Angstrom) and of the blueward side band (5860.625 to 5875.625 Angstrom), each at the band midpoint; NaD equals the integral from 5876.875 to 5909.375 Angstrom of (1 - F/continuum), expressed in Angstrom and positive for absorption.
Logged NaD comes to 4.3 Angstrom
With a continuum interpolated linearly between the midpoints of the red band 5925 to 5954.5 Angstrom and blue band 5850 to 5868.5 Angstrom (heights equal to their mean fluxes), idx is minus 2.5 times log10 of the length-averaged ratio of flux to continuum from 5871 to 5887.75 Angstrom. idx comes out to 0.035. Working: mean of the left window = 17.1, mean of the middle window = 16.6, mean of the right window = 17.2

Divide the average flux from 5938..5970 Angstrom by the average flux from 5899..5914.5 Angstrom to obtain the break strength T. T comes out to 1.0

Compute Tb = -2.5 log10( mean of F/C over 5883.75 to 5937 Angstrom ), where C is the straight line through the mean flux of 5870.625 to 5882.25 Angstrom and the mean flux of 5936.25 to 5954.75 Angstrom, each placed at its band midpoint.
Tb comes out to 0.10 mag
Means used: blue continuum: 17.4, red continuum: 17.1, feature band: 15.7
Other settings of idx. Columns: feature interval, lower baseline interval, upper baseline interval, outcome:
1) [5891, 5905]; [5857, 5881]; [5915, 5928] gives 0.137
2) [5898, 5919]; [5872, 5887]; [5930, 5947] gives 0.083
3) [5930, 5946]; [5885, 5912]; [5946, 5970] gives -0.066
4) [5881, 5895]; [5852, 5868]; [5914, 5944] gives 0.188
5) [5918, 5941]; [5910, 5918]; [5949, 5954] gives -0.042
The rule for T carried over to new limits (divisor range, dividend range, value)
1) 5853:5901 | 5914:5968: 1.05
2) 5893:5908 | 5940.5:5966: 1.11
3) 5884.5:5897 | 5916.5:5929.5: 1.15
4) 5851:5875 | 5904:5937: 0.97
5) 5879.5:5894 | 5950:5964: 1.24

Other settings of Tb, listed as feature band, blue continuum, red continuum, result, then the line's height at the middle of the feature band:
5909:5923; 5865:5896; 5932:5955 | 0.071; 16.7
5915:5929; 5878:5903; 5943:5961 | 0.000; 15.8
